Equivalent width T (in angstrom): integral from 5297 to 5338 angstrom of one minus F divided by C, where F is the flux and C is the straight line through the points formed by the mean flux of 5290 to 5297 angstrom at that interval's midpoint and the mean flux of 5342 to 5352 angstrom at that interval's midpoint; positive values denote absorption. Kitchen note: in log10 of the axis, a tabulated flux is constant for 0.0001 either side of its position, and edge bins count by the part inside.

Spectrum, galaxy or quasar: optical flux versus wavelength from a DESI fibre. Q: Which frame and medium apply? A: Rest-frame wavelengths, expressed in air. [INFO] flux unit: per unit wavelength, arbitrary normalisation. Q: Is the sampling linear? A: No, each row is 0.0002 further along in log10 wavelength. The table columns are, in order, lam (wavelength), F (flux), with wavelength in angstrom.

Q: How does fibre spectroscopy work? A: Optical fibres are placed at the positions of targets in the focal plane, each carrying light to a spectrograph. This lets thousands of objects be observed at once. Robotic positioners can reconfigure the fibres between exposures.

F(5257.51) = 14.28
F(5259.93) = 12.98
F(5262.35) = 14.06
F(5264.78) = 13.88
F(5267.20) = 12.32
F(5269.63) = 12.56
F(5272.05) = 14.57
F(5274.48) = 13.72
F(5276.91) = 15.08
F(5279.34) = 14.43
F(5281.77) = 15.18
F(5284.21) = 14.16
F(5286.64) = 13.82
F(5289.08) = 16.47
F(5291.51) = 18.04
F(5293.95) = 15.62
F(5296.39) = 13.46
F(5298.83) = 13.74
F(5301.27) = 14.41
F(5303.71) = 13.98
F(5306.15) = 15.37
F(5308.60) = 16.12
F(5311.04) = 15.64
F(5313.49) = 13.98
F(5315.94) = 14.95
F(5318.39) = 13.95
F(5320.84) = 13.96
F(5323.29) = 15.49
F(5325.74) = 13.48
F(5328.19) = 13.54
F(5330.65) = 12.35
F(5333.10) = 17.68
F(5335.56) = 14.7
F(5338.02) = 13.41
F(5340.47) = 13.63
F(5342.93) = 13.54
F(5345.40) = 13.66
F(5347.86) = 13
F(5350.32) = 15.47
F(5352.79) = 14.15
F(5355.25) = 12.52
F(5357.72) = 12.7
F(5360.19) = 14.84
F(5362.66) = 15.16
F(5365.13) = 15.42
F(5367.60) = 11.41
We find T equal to 1.3 angstrom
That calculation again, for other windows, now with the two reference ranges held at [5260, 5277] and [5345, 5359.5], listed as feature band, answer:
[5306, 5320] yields -1.36 angstrom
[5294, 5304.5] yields -0.37 angstrom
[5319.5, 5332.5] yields -0.32 angstrom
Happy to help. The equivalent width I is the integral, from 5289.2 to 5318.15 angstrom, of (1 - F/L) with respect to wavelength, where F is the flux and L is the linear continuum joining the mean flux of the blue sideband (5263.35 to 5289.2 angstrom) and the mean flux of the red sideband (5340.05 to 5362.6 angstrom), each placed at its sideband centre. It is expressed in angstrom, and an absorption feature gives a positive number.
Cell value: -2.19 angstrom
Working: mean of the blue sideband 14.1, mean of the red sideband 13.8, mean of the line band 15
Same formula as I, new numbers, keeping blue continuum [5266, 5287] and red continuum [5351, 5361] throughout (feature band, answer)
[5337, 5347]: 0.1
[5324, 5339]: -0.6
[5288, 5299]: -1.4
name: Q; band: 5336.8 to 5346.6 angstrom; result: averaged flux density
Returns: 13.6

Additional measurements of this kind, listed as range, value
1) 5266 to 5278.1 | 13.7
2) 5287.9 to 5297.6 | 15.9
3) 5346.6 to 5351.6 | 14.2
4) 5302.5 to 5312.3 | 15.3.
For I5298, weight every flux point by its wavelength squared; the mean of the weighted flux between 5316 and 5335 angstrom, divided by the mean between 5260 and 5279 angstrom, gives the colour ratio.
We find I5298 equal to 1.07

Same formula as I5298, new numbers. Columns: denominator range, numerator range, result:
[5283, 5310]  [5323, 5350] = 0.95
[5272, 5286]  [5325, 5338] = 1.01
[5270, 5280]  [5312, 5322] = 1.01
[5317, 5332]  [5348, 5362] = 1.02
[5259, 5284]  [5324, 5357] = 1.03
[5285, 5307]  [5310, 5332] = 0.95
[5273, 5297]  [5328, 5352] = 0.96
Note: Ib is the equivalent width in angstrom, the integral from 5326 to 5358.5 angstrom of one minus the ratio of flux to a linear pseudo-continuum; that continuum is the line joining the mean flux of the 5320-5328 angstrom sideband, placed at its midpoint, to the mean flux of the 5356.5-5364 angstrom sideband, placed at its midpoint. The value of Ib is 0.83 angstrom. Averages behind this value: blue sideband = 14.2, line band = 13.9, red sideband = 14.2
